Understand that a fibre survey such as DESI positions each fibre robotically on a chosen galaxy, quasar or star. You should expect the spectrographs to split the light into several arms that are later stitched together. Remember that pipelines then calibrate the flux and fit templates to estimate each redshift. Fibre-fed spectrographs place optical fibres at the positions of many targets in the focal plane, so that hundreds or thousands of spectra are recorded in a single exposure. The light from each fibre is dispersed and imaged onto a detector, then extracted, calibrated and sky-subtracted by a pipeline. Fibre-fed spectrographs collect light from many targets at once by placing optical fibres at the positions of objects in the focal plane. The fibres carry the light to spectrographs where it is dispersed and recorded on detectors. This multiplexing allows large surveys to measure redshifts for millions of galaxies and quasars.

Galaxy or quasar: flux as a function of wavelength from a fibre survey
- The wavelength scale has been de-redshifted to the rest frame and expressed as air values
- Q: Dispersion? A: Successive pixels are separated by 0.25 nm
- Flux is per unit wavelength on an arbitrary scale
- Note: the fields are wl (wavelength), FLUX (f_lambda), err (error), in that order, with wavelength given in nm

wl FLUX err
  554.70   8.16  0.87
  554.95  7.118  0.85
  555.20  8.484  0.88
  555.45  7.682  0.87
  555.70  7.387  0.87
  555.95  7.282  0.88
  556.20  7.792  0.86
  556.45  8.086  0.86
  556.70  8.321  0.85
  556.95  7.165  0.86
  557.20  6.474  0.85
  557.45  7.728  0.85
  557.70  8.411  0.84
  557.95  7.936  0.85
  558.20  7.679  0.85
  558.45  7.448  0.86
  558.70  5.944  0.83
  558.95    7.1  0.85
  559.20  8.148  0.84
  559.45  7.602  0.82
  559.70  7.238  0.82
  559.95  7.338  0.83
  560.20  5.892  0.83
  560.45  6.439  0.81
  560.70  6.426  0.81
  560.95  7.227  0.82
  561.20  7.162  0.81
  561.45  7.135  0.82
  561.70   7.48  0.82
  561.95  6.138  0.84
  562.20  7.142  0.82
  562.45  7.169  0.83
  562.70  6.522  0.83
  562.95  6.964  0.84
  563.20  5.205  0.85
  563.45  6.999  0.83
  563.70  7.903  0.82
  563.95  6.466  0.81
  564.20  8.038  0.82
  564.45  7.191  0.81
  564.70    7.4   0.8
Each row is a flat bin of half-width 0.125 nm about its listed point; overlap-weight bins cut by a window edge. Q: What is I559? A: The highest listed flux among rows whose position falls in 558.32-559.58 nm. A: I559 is 8.148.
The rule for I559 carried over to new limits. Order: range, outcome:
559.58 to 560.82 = 7.338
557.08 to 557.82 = 8.411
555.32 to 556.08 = 7.682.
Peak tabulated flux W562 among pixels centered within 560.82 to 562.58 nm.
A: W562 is 7.48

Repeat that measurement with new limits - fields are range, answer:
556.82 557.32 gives 7.165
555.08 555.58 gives 8.484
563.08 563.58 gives 6.999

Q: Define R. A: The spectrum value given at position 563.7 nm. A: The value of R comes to 7.903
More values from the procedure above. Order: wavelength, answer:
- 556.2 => 7.792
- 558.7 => 5.944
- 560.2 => 5.892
